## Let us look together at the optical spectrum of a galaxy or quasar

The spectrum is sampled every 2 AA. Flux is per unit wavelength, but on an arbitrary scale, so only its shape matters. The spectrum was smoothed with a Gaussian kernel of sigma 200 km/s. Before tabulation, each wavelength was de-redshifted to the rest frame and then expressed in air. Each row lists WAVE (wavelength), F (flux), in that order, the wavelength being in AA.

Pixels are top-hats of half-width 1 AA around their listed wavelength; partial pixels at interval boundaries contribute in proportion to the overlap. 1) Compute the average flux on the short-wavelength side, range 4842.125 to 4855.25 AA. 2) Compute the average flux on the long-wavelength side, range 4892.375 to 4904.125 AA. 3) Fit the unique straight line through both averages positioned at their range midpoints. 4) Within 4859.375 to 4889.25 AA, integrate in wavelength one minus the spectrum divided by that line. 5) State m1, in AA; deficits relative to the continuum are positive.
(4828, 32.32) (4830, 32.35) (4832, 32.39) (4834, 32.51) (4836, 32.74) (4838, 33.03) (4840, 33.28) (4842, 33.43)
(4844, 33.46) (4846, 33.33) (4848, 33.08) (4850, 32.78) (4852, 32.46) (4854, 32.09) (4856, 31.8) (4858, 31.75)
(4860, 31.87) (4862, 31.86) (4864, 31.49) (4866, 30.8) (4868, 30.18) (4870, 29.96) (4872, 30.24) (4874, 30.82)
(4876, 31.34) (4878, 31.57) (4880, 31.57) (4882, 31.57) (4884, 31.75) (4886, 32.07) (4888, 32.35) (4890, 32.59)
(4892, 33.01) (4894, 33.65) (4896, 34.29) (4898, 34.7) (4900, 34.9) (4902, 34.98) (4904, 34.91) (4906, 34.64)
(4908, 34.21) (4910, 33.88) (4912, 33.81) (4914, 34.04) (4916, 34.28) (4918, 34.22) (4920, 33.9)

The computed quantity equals 2.13 AA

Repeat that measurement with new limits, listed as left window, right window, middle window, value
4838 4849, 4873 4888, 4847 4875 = 0.84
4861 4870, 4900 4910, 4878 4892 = 0.32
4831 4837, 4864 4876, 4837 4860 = -0.71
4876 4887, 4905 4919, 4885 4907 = -0.65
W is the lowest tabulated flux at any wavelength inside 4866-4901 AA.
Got 29.96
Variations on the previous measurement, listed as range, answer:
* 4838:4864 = 31.49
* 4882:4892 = 31.57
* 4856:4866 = 30.8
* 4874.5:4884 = 31.34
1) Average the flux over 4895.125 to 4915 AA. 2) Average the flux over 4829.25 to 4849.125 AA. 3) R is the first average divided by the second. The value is 1.04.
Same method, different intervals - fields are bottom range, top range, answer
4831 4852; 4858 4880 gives 0.94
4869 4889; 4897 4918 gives 1.10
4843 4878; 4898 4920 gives 1.08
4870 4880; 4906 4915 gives 1.10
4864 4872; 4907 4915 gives 1.12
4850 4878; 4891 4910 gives 1.10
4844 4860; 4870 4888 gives 0.96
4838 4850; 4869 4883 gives 0.93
